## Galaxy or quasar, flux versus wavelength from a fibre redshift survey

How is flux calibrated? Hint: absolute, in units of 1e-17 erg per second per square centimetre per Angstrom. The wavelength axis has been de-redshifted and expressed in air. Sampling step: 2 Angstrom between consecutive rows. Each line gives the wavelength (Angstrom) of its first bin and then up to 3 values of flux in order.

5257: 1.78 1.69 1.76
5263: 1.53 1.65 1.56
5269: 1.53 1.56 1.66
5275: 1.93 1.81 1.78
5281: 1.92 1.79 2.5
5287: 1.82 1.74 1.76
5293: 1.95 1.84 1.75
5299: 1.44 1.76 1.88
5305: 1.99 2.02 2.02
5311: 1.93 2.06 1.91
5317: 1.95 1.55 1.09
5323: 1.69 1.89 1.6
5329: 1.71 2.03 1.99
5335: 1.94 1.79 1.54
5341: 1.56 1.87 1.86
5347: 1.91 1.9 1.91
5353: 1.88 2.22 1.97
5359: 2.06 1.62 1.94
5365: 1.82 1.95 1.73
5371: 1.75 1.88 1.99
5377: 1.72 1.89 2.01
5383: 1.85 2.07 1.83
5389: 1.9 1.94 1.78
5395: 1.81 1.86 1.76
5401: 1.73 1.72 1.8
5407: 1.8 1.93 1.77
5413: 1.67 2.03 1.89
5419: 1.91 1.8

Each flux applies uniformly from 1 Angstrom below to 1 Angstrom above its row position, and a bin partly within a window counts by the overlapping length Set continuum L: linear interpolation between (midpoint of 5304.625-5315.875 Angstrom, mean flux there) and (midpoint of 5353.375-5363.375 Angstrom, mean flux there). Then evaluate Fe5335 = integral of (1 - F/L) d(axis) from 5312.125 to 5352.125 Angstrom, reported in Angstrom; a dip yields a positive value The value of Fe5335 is 3.8 Angstrom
